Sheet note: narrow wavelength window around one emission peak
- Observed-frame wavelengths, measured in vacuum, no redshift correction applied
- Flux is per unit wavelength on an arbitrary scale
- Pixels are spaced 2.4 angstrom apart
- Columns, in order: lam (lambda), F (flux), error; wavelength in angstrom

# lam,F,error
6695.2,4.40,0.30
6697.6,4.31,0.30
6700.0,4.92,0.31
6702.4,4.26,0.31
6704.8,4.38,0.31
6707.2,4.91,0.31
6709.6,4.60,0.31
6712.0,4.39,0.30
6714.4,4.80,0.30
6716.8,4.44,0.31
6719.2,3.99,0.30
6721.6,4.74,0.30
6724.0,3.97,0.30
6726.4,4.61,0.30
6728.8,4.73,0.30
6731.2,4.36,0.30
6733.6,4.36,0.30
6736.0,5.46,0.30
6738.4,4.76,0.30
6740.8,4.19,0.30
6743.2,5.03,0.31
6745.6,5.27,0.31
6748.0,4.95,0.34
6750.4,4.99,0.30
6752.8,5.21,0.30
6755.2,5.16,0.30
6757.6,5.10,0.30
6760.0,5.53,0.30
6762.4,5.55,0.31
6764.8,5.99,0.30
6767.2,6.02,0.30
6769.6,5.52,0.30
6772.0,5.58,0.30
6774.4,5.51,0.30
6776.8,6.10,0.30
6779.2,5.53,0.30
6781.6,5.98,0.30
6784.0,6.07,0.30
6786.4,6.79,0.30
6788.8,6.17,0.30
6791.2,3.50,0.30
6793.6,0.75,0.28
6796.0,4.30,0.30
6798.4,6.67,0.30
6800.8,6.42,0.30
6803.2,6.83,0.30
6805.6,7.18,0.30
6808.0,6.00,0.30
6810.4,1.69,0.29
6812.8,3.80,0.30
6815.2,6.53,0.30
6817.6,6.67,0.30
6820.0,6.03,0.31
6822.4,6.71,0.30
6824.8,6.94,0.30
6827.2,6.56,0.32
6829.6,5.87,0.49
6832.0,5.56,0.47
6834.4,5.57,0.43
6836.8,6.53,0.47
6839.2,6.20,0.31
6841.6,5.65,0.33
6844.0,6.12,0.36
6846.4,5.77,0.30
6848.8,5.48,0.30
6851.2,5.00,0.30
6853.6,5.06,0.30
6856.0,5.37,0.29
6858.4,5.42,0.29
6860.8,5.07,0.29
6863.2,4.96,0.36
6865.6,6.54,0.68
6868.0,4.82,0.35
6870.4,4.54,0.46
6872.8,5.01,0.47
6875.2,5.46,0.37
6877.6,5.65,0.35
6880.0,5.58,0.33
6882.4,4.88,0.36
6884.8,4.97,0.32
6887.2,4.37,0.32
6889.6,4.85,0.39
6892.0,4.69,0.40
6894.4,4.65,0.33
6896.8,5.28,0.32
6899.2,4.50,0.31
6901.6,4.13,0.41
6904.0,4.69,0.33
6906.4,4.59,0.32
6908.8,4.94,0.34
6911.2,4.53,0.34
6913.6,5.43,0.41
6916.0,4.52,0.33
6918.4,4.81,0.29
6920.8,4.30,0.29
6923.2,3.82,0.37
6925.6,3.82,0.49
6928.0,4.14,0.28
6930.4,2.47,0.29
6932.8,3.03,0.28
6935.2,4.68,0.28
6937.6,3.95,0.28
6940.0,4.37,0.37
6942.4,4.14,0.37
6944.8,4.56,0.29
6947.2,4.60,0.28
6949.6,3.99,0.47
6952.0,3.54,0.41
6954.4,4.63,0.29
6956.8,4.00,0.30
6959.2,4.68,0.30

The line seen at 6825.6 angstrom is Mg II 2798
